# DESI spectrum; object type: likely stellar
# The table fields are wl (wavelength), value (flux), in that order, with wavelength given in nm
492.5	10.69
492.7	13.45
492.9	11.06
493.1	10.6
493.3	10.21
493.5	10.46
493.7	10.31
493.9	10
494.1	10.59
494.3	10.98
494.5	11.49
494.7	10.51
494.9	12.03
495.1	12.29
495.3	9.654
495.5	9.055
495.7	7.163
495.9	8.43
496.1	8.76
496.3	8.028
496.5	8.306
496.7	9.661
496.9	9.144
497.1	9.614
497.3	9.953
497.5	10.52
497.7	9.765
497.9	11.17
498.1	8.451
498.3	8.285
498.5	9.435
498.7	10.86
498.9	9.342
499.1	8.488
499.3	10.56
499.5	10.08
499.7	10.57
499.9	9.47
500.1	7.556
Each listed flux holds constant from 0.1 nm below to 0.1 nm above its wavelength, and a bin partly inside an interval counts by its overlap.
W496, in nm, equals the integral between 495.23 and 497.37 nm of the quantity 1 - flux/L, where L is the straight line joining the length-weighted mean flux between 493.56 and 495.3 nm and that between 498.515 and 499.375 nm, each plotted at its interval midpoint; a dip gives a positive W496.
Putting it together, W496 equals 0.32 nm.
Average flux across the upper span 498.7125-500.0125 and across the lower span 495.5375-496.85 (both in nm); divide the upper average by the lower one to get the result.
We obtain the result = 1.2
